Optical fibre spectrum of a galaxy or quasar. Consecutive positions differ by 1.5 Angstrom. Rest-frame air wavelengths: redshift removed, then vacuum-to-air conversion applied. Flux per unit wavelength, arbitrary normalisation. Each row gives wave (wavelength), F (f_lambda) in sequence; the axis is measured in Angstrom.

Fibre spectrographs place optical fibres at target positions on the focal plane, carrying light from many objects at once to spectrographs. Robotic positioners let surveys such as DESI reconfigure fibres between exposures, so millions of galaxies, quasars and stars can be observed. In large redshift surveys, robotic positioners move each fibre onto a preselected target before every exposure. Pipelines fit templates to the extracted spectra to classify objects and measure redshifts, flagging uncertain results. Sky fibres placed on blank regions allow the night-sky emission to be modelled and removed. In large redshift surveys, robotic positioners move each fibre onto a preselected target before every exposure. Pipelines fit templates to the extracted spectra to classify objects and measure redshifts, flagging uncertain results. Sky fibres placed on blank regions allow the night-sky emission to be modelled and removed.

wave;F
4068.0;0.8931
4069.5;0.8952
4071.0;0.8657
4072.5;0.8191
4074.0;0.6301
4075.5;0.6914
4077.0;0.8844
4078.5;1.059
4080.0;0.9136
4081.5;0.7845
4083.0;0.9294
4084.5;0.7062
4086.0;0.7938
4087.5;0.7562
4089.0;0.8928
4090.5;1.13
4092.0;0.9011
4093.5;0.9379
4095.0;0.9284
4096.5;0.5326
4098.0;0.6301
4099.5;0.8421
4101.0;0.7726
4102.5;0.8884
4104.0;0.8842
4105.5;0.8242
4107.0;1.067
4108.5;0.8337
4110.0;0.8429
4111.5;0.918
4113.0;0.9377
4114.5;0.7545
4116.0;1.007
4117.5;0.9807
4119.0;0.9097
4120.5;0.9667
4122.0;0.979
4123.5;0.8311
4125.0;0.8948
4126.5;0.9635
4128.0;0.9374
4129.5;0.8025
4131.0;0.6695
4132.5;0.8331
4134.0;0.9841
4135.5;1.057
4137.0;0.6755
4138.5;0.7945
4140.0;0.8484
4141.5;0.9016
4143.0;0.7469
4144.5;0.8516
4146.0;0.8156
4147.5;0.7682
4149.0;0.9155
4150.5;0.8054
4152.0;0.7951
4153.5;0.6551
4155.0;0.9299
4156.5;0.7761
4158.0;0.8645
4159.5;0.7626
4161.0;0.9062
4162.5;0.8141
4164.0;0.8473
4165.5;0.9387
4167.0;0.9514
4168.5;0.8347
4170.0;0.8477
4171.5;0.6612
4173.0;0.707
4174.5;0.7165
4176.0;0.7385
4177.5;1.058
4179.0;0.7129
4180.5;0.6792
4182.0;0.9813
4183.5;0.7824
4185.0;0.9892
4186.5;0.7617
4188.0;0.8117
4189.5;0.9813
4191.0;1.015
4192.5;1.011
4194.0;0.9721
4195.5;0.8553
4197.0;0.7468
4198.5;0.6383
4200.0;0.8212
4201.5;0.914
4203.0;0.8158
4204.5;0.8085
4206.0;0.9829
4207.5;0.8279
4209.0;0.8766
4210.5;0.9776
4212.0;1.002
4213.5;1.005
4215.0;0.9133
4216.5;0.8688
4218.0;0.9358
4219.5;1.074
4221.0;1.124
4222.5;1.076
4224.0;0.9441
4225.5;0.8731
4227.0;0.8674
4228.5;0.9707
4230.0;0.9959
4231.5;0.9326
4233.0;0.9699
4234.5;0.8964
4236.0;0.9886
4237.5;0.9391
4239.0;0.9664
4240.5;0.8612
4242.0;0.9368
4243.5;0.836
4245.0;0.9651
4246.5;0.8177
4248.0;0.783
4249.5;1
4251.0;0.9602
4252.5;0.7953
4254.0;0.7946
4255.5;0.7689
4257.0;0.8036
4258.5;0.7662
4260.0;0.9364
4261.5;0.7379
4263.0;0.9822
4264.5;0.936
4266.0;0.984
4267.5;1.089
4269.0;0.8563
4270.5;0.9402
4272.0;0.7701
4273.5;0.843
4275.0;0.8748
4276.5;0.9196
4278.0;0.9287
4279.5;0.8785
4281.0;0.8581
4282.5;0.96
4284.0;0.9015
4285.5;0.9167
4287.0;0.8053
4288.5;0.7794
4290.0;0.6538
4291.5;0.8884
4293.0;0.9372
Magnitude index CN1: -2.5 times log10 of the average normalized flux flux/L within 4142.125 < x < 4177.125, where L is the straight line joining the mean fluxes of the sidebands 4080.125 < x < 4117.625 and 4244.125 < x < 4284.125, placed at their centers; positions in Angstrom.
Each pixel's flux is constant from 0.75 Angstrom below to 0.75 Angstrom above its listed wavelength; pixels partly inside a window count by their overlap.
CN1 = 0.07 mag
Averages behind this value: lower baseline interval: 0.858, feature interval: 0.814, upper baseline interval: 0.883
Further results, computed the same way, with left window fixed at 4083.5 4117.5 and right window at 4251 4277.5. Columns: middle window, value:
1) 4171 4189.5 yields 0.073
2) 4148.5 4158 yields 0.062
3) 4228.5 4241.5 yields -0.089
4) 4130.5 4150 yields 0.030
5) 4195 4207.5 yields 0.057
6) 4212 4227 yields -0.125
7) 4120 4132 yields -0.023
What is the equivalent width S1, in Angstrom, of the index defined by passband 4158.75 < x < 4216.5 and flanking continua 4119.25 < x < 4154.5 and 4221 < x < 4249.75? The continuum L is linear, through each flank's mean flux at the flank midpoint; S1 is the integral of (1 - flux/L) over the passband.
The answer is 2.1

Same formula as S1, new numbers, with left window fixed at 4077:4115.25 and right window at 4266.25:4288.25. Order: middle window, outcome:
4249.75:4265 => 0.7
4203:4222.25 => -1.4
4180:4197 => -0.3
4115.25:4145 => -0.6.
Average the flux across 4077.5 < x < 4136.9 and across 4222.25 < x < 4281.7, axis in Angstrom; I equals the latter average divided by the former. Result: 1.0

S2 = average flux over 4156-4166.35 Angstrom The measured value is 0.847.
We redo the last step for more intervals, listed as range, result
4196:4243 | 0.92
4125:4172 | 0.839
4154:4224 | 0.876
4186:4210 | 0.867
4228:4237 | 0.958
